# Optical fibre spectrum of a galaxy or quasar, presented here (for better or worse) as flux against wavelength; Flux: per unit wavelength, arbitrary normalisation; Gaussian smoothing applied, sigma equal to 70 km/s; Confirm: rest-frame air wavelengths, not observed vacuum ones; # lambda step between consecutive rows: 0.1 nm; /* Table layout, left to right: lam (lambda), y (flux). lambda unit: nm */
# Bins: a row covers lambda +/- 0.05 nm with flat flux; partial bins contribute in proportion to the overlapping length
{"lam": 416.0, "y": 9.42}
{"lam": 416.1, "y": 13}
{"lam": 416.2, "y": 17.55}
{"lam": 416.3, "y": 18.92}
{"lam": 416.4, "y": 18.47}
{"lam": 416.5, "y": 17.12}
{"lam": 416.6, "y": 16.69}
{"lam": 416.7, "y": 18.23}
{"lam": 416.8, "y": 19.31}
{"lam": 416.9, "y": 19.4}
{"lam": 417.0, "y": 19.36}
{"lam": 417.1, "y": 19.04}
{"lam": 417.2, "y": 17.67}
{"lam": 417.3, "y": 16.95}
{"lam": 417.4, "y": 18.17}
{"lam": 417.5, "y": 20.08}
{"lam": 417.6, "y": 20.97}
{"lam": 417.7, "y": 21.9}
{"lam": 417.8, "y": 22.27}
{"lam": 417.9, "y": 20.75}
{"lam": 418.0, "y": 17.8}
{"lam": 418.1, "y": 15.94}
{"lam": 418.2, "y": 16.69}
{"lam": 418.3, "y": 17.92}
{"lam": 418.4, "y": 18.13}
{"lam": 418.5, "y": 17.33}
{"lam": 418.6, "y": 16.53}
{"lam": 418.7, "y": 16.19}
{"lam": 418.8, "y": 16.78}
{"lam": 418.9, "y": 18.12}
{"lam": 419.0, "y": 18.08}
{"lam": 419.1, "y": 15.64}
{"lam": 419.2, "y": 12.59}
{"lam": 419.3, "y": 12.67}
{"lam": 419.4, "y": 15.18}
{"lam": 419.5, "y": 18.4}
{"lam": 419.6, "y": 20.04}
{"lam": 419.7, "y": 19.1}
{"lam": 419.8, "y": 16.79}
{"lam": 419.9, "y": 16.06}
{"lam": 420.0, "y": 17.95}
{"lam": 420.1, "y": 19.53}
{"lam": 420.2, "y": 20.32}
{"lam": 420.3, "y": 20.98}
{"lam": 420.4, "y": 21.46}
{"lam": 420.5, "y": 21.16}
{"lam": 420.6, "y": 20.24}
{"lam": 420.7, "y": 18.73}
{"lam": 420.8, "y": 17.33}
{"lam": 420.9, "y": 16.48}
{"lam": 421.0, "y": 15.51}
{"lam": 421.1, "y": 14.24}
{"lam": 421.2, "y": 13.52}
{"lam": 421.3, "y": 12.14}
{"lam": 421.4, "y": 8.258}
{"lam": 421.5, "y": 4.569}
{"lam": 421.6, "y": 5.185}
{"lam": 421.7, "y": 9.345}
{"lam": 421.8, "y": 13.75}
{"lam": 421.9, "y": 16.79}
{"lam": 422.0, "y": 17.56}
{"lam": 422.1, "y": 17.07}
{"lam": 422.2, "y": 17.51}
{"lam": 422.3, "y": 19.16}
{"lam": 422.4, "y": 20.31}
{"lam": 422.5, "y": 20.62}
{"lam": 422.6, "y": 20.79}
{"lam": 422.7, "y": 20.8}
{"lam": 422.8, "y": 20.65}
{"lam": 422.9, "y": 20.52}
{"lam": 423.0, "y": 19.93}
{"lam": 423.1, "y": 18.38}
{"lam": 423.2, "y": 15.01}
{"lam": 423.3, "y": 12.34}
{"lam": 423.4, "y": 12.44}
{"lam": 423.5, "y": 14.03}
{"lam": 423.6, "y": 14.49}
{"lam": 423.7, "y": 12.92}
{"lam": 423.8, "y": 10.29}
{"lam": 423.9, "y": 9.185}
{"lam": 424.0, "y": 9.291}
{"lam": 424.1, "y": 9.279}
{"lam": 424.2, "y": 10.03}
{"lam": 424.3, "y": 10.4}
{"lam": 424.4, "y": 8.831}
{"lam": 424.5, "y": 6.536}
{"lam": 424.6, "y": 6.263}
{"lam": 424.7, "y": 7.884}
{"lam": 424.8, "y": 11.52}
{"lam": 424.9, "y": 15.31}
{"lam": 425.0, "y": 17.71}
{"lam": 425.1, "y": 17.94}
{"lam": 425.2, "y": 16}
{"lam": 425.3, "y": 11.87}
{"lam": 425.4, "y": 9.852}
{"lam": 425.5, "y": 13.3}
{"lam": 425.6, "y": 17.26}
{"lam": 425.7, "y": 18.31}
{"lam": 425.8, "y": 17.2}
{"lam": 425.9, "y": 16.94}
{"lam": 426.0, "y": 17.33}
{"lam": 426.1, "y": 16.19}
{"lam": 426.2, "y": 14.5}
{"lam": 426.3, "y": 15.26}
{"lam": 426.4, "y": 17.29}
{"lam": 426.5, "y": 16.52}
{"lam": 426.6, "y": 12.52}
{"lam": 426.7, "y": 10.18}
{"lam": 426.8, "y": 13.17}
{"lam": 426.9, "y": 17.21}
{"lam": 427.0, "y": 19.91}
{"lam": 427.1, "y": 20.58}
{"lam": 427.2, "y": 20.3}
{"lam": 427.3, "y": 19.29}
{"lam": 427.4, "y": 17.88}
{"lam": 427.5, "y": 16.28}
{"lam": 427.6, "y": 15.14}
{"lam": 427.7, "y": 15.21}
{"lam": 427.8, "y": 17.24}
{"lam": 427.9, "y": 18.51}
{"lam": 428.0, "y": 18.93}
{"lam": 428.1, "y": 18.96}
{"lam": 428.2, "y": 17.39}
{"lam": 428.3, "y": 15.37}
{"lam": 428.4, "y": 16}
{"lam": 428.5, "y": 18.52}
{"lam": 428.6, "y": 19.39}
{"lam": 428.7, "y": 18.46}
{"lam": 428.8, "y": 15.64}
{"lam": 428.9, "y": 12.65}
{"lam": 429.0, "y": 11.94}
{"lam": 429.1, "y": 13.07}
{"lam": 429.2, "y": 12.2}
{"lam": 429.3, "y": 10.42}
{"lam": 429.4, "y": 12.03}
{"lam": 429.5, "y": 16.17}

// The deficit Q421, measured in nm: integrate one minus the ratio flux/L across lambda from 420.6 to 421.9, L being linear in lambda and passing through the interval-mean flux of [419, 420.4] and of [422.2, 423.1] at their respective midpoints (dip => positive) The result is 0.41 nm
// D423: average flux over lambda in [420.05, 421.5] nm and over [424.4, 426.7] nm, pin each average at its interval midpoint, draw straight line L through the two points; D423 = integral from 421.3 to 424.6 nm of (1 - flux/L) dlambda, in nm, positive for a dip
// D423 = 0.37 nm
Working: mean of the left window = 16.7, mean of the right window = 14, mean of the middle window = 13.8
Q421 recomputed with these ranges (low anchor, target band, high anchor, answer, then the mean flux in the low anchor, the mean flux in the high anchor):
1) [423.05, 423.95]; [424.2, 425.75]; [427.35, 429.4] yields 0.17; 13.2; 15.9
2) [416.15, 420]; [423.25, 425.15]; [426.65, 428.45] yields 0.65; 17.9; 17.1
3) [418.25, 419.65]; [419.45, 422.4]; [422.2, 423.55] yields 0.19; 16.7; 18.1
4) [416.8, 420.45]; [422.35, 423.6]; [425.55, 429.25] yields -0.04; 18.1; 16.5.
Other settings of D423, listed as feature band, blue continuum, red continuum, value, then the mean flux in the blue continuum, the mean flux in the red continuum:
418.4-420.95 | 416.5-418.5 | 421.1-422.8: -0.14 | 18.7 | 15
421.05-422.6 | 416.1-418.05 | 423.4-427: 0.13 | 18.8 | 13.3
